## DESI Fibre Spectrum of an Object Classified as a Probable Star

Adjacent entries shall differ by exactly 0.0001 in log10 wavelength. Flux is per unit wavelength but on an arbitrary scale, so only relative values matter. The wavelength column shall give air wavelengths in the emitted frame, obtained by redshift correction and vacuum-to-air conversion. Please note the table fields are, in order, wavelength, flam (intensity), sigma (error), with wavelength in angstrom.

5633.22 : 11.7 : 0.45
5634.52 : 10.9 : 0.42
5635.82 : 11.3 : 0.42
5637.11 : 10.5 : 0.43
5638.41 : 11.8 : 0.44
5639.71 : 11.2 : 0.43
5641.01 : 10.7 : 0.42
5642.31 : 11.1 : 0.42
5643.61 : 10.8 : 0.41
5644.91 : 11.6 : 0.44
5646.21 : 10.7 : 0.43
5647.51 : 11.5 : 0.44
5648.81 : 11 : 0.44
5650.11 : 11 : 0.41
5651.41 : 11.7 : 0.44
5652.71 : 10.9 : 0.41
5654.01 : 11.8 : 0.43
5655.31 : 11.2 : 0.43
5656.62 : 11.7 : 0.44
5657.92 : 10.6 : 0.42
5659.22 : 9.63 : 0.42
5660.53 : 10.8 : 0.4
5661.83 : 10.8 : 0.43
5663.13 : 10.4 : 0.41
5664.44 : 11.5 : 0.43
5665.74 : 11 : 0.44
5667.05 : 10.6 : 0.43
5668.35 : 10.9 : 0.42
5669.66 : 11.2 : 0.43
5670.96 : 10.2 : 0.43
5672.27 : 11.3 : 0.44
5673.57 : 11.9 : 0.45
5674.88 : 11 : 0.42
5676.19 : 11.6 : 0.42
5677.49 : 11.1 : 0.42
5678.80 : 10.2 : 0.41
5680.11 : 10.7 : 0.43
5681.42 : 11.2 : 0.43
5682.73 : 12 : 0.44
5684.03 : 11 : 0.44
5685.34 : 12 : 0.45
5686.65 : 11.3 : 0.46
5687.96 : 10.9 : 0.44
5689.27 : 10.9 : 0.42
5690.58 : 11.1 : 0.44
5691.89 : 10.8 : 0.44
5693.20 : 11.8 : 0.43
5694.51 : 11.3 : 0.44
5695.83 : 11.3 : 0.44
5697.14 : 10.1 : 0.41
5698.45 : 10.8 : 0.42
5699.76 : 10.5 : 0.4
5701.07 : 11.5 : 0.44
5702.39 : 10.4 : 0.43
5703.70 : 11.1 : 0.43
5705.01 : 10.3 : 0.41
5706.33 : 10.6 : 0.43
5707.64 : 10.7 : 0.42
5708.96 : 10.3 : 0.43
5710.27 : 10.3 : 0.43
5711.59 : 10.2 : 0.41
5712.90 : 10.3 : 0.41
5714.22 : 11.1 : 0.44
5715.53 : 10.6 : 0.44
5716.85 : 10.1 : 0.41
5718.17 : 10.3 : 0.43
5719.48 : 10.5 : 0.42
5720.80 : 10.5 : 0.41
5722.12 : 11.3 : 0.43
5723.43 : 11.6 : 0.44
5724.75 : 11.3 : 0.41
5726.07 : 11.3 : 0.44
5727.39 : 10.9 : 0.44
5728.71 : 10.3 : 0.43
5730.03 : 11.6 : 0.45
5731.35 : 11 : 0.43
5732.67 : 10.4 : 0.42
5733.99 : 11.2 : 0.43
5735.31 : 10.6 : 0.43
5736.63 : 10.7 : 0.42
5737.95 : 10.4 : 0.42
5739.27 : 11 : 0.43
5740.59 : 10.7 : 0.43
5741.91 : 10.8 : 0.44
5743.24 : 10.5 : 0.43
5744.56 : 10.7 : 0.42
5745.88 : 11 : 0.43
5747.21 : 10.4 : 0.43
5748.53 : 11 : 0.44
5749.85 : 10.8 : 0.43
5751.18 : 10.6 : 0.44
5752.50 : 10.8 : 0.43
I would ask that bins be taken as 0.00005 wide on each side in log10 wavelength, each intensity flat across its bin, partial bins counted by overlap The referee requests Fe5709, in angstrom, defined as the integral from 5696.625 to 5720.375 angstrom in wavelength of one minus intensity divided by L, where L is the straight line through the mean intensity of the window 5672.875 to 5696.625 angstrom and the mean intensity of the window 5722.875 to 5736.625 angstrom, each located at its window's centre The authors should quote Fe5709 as 1.2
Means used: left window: 11.2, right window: 11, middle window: 10.5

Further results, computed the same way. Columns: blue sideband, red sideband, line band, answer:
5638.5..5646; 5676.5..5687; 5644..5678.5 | 0.3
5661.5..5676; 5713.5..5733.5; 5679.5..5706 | -0.3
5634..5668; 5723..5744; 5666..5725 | 0.3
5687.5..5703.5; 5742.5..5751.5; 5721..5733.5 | -0.3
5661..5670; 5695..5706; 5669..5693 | -0.7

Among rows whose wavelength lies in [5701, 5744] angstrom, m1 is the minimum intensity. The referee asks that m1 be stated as 10.1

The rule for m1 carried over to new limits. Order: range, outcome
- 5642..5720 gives 9.63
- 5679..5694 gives 10.7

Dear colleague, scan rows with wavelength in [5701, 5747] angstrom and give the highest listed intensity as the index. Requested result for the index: 11.6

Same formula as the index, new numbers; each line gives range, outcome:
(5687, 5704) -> 11.8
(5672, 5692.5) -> 12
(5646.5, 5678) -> 11.9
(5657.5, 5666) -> 11.5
